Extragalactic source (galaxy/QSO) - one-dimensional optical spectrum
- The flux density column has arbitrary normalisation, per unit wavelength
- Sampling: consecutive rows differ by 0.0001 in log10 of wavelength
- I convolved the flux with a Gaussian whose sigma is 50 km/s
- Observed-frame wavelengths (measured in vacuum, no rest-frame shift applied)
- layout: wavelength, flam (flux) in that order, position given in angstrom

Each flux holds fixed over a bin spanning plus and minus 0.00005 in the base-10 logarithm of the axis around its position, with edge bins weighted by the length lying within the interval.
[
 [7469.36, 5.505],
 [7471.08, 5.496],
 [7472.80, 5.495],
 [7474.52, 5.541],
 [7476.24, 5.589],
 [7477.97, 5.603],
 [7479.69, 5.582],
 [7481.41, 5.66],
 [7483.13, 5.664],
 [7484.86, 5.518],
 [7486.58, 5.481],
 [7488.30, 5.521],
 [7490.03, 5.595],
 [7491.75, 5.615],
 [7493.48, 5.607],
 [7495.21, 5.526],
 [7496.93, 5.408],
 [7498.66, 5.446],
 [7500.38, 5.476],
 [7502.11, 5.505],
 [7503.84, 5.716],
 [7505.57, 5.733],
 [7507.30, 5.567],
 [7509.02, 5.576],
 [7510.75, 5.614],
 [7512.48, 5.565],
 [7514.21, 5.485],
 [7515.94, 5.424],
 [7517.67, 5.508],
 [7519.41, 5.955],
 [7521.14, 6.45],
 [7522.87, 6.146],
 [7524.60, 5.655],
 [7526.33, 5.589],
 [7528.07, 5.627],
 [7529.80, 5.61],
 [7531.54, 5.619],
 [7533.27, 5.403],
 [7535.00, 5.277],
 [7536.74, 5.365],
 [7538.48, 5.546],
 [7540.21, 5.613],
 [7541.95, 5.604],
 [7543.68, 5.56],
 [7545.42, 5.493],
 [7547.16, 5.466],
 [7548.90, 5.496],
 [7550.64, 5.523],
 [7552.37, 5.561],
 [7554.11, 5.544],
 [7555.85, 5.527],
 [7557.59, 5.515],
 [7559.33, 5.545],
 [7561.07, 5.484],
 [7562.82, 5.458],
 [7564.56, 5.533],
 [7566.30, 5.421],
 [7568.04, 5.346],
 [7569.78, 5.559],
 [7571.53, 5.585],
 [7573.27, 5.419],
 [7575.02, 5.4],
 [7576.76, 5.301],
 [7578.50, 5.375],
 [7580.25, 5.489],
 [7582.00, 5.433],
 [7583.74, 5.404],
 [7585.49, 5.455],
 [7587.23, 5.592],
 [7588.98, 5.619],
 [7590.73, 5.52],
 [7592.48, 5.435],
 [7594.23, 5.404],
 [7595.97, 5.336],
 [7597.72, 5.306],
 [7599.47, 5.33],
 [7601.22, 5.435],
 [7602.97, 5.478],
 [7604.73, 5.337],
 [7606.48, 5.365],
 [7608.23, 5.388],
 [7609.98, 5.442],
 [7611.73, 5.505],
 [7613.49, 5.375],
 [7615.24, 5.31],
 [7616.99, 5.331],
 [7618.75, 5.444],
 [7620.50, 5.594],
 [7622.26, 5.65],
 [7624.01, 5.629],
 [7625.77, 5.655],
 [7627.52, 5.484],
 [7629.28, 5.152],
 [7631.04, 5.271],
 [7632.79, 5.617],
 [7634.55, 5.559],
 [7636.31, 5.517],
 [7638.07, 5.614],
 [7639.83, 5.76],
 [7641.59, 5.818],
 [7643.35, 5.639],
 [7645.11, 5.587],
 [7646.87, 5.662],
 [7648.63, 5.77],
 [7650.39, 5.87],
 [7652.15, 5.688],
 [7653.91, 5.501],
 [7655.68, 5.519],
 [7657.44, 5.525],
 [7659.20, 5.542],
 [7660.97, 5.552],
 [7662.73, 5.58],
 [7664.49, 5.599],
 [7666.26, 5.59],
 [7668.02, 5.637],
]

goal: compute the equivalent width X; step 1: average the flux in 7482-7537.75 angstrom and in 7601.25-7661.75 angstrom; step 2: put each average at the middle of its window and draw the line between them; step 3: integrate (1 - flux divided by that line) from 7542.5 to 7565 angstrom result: 0.24 angstrom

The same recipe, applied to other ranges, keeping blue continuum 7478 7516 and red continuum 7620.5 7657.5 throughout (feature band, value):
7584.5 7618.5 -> 1.02 angstrom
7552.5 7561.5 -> 0.08 angstrom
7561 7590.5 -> 0.62 angstrom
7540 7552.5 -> 0.09 angstrom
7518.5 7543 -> -0.45 angstrom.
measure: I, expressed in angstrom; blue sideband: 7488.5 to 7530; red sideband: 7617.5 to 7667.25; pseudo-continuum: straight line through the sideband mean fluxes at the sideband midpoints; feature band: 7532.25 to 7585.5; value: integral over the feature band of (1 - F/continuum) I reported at 1.4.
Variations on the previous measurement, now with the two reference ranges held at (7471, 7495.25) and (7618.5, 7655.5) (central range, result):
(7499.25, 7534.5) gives -0.5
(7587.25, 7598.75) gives 0.3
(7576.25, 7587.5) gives 0.3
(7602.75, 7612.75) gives 0.3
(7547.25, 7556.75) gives 0.1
